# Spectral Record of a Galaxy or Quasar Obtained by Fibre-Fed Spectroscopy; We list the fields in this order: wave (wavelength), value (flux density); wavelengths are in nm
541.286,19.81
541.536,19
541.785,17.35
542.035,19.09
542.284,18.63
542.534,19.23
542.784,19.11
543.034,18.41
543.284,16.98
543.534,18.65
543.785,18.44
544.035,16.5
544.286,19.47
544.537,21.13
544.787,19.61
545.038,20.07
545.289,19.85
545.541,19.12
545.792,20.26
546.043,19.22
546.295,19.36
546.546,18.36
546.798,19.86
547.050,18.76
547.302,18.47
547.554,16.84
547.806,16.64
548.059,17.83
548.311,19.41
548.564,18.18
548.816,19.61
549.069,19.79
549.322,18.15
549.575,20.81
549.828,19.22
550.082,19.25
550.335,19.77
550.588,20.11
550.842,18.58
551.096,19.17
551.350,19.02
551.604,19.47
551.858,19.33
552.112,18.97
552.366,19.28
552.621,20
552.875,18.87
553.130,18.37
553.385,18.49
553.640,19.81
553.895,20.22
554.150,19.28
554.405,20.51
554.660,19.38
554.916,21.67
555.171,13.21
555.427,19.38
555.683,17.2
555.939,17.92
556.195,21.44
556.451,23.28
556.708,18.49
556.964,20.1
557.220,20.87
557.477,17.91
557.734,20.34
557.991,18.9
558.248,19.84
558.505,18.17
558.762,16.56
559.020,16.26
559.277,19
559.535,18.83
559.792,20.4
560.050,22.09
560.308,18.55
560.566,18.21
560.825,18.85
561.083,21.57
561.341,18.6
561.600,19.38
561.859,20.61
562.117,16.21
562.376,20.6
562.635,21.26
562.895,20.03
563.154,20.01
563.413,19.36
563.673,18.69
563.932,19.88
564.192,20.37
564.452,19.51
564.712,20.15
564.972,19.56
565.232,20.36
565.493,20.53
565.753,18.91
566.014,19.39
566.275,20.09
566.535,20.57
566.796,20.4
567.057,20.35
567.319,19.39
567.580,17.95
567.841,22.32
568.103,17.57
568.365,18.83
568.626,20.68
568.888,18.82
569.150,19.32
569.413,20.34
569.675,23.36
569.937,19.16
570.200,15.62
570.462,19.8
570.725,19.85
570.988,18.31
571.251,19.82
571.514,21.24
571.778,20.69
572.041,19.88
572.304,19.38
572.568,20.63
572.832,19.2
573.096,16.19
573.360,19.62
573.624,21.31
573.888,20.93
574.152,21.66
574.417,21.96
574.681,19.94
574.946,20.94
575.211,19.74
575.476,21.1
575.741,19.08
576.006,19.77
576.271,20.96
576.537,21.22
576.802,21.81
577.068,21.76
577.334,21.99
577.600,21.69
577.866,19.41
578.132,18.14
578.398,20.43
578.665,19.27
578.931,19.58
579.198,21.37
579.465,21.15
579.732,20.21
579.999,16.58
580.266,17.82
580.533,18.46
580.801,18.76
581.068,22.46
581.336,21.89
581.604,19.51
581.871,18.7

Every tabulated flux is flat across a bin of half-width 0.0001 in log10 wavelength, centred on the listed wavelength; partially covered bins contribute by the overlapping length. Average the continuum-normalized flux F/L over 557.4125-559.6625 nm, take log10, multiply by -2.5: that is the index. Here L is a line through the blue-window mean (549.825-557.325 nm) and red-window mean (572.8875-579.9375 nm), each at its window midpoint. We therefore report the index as 0.07 mag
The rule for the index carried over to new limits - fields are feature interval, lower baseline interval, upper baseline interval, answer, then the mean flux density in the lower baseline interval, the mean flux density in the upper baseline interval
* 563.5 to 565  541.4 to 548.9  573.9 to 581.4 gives 0.00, 18.8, 20.3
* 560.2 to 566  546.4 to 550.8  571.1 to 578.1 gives 0.01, 18.9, 20.4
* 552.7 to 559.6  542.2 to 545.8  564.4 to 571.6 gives 0.02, 19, 19.7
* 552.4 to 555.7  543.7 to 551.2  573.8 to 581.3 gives 0.02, 19.1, 20.3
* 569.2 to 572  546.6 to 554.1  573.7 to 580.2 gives 0.02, 19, 20.4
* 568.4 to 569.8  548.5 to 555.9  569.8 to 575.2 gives -0.04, 19.1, 19.8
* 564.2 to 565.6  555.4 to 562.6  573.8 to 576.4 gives -0.01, 19.3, 20.6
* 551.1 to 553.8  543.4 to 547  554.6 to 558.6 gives 0.01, 19.3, 19.3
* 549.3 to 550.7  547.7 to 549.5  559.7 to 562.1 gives -0.05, 18.6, 19.6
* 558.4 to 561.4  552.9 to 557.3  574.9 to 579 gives 0.04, 19.4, 20.4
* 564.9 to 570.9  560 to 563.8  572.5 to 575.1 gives 0.01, 19.5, 20.2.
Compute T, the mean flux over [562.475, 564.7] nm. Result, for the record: 19.9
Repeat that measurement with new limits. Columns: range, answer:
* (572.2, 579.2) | 20.3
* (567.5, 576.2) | 19.9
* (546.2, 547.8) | 18.5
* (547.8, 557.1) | 19.2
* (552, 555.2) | 19.3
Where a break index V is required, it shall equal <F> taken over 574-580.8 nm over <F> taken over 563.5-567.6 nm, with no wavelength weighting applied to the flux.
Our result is 1.02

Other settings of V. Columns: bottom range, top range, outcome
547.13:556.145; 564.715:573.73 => 1.04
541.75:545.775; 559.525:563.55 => 1.04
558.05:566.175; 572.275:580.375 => 1.04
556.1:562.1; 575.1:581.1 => 1.03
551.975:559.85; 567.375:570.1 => 1.03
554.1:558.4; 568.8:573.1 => 1.01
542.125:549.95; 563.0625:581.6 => 1.06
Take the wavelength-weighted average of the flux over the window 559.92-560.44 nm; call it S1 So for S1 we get 20.3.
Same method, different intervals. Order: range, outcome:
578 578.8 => 19.3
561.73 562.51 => 19.2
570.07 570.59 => 17.7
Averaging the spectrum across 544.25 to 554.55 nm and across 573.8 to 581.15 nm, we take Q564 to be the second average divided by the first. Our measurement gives 1.05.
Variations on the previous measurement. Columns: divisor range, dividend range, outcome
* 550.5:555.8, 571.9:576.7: 1.06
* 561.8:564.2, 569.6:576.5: 1.02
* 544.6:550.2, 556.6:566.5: 1.02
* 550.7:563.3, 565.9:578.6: 1.04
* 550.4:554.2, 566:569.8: 1.04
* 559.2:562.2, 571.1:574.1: 1.03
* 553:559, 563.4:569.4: 1.03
